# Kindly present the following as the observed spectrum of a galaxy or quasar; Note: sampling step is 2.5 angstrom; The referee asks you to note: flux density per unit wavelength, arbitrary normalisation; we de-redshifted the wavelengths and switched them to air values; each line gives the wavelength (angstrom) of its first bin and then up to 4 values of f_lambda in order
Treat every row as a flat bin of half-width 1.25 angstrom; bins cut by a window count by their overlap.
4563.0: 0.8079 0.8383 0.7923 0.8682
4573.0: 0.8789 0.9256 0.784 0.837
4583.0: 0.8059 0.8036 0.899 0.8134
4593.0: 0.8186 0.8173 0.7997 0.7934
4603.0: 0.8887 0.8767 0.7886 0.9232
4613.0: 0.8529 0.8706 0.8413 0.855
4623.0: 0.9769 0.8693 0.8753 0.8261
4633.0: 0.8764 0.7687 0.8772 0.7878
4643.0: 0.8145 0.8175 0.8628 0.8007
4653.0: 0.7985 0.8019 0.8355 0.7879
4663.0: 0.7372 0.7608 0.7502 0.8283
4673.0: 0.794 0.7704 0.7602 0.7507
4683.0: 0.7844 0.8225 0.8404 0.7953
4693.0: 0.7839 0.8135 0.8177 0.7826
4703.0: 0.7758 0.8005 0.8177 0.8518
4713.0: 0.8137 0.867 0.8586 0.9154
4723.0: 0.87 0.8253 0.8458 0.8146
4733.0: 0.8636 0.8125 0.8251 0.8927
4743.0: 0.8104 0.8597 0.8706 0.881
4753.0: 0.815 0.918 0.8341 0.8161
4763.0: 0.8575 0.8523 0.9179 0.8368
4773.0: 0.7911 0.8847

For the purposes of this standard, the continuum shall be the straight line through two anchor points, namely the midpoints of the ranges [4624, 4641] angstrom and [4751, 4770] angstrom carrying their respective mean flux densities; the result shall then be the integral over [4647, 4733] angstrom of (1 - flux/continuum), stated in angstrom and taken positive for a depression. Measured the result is 4.1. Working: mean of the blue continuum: 0.844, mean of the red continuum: 0.859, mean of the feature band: 0.81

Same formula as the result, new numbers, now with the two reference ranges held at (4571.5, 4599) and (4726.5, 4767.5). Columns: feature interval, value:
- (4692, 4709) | 0.9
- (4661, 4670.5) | 0.9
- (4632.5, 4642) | 0.2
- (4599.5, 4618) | -0.4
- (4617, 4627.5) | -0.6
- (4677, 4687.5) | 0.7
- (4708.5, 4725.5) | -0.2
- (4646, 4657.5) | 0.3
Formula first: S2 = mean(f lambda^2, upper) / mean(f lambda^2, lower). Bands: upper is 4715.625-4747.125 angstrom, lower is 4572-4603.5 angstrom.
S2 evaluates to 1.08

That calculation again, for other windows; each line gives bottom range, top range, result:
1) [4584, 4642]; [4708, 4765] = 1.06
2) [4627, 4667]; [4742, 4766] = 1.10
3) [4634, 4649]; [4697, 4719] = 1.03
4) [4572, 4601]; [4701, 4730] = 1.06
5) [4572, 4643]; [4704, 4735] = 1.05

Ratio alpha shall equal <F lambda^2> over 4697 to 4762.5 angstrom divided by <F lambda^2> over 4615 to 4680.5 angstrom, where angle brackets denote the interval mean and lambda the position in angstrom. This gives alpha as 1.06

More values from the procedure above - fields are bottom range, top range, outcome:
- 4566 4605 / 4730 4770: 1.10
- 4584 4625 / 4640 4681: 0.95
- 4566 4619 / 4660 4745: 1.01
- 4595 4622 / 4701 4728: 1.03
